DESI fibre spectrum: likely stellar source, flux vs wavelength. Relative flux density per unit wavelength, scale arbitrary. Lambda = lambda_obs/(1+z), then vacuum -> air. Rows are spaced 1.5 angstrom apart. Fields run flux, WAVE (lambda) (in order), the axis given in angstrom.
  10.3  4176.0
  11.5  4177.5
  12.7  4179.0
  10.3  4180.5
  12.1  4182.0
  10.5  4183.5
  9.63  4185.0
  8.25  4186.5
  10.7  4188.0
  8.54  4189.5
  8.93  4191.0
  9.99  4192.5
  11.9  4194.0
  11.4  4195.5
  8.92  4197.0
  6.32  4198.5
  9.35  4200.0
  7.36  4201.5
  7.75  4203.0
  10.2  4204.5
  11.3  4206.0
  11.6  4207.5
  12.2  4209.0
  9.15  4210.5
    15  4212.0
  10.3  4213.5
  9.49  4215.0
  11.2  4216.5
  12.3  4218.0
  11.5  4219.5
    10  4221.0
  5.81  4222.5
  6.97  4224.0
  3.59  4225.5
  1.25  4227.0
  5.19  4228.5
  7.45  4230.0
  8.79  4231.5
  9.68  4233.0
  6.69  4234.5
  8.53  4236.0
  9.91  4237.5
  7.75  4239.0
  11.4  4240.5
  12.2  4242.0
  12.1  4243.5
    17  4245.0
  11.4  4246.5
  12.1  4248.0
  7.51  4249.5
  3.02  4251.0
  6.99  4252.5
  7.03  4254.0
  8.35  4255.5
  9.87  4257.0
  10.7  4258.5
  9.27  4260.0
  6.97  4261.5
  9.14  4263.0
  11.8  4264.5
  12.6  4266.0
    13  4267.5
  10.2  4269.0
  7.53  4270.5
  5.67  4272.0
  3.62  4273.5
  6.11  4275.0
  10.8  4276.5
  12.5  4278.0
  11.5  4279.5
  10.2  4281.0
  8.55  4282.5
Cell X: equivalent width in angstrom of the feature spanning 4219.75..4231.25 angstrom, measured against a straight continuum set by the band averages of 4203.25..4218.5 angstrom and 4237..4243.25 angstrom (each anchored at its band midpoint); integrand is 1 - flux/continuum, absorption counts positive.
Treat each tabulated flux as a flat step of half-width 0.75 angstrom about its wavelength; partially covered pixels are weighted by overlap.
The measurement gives 5.0 angstrom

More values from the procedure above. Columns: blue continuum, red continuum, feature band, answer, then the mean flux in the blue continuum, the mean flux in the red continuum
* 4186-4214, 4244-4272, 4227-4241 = 2.60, 9.97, 9.61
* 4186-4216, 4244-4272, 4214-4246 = 2.47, 9.96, 9.61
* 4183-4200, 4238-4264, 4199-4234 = 2.11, 9.53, 9.6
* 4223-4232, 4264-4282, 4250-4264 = 0.33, 5.46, 9.58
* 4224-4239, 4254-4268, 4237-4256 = -3.34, 6.84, 9.97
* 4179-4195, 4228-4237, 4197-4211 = -0.21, 10.2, 7.85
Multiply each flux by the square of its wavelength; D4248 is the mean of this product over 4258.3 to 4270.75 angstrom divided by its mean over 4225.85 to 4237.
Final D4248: 1.54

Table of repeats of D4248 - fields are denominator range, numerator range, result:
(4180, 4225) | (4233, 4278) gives 0.96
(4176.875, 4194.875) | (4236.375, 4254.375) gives 0.98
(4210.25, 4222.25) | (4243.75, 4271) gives 0.91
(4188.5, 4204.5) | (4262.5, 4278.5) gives 1.06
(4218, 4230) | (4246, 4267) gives 1.36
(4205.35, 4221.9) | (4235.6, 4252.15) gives 0.92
